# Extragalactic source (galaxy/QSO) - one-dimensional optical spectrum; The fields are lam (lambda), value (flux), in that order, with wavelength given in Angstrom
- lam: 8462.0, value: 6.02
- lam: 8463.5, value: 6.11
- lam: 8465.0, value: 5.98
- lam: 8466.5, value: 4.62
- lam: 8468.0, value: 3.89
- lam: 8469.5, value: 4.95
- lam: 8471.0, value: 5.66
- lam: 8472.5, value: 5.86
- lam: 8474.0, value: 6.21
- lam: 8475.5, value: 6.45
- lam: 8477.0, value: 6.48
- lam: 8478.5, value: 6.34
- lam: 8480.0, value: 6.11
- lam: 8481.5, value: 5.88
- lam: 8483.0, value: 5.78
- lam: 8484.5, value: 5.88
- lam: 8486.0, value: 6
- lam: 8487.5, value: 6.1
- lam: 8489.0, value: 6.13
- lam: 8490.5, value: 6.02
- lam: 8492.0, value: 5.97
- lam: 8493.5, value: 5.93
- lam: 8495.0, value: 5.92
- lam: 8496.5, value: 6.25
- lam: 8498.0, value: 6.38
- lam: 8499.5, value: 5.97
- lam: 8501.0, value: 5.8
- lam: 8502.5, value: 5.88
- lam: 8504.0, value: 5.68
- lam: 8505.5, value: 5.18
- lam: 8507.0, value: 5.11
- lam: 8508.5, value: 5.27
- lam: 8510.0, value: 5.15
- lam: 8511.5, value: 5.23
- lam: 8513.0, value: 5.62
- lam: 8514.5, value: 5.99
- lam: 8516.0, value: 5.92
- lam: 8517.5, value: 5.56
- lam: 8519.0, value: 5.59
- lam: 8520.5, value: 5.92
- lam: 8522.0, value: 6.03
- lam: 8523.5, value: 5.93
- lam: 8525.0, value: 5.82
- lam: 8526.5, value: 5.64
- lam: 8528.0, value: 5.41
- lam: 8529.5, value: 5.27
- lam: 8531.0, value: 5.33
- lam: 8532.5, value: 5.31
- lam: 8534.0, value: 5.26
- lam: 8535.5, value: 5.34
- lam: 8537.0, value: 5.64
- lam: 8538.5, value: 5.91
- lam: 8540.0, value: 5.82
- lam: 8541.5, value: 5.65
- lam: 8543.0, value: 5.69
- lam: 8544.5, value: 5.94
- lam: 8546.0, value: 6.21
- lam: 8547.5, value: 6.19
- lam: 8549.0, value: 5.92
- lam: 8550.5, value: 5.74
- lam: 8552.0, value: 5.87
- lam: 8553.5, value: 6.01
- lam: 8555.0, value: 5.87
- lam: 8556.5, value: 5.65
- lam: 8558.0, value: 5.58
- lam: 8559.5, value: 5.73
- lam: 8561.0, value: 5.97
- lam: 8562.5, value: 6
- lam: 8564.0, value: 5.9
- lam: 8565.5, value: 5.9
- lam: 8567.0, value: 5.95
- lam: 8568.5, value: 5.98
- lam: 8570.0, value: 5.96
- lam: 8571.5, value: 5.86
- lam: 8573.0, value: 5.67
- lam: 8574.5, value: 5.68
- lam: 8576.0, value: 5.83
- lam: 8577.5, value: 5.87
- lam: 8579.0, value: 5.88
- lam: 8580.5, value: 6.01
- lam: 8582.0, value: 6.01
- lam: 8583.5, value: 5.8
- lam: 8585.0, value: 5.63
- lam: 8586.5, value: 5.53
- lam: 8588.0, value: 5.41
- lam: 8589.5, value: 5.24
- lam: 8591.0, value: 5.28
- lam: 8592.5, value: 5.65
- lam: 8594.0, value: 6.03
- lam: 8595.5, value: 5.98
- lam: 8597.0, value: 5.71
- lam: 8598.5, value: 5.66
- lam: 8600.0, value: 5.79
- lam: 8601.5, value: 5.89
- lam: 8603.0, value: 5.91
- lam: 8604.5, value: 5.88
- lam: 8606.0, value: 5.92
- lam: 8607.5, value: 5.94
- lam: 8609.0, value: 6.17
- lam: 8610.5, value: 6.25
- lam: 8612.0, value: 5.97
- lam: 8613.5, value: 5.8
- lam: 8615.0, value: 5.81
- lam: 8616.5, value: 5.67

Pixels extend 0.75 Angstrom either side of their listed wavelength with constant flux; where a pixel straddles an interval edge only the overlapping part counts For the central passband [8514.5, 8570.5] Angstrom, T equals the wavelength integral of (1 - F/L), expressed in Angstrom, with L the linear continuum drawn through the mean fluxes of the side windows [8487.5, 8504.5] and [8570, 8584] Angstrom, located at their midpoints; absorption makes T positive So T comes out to 1.4 Angstrom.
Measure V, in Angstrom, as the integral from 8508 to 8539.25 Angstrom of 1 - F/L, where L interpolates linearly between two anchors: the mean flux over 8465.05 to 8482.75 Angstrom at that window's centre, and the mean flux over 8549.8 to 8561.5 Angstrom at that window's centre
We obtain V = 1.0 Angstrom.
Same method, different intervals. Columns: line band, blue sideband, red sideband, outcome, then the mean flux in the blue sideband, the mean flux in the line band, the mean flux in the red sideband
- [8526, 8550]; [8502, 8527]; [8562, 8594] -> 0.1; 5.62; 5.66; 5.77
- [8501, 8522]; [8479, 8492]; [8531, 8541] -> 0.7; 5.99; 5.57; 5.53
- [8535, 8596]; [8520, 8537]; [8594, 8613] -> -0.6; 5.57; 5.8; 5.93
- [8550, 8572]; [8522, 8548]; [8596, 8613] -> -0.4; 5.67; 5.87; 5.92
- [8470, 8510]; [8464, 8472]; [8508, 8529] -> -4.4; 5.08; 5.91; 5.65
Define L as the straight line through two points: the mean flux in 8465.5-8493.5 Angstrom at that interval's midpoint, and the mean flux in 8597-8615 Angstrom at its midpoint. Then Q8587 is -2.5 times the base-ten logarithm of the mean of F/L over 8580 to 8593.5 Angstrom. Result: 0.052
